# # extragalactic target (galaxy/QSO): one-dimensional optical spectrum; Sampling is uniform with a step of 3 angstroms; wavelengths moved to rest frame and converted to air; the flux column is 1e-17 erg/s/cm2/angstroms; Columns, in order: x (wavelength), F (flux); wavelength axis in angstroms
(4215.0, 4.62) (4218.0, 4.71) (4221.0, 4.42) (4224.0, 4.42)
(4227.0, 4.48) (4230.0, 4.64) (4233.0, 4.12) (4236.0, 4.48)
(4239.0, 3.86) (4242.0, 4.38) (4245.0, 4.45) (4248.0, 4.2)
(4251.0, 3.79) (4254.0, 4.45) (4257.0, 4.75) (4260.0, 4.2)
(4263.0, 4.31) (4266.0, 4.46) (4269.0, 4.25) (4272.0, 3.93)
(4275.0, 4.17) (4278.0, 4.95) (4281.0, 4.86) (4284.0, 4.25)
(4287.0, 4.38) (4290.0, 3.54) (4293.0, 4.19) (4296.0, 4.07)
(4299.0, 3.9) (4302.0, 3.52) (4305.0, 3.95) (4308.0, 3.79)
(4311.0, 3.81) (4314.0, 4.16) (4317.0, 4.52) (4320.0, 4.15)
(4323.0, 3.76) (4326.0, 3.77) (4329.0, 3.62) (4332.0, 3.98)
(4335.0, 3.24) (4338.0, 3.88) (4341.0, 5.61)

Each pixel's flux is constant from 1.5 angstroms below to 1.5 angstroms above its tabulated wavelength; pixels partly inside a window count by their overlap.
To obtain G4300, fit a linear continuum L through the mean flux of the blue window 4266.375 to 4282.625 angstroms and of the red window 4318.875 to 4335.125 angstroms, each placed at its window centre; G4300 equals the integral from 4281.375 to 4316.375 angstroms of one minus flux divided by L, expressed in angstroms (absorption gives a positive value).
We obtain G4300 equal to 1.1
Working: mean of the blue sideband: 4.43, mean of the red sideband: 3.79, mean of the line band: 4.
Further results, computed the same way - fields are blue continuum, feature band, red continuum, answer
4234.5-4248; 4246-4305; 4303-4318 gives -0.9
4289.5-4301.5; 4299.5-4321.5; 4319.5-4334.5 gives -0.7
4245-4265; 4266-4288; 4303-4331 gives -1.2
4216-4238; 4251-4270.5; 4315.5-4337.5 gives -0.5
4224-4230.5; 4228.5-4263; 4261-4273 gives 0.7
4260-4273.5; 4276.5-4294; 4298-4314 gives -1.4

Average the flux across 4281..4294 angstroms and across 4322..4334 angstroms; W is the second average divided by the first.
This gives 0.90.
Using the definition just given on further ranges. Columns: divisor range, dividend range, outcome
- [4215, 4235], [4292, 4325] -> 0.89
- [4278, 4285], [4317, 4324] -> 0.88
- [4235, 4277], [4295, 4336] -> 0.91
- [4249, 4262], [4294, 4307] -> 0.90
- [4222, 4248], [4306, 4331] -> 0.91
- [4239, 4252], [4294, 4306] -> 0.93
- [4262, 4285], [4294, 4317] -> 0.89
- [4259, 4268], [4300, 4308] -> 0.87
